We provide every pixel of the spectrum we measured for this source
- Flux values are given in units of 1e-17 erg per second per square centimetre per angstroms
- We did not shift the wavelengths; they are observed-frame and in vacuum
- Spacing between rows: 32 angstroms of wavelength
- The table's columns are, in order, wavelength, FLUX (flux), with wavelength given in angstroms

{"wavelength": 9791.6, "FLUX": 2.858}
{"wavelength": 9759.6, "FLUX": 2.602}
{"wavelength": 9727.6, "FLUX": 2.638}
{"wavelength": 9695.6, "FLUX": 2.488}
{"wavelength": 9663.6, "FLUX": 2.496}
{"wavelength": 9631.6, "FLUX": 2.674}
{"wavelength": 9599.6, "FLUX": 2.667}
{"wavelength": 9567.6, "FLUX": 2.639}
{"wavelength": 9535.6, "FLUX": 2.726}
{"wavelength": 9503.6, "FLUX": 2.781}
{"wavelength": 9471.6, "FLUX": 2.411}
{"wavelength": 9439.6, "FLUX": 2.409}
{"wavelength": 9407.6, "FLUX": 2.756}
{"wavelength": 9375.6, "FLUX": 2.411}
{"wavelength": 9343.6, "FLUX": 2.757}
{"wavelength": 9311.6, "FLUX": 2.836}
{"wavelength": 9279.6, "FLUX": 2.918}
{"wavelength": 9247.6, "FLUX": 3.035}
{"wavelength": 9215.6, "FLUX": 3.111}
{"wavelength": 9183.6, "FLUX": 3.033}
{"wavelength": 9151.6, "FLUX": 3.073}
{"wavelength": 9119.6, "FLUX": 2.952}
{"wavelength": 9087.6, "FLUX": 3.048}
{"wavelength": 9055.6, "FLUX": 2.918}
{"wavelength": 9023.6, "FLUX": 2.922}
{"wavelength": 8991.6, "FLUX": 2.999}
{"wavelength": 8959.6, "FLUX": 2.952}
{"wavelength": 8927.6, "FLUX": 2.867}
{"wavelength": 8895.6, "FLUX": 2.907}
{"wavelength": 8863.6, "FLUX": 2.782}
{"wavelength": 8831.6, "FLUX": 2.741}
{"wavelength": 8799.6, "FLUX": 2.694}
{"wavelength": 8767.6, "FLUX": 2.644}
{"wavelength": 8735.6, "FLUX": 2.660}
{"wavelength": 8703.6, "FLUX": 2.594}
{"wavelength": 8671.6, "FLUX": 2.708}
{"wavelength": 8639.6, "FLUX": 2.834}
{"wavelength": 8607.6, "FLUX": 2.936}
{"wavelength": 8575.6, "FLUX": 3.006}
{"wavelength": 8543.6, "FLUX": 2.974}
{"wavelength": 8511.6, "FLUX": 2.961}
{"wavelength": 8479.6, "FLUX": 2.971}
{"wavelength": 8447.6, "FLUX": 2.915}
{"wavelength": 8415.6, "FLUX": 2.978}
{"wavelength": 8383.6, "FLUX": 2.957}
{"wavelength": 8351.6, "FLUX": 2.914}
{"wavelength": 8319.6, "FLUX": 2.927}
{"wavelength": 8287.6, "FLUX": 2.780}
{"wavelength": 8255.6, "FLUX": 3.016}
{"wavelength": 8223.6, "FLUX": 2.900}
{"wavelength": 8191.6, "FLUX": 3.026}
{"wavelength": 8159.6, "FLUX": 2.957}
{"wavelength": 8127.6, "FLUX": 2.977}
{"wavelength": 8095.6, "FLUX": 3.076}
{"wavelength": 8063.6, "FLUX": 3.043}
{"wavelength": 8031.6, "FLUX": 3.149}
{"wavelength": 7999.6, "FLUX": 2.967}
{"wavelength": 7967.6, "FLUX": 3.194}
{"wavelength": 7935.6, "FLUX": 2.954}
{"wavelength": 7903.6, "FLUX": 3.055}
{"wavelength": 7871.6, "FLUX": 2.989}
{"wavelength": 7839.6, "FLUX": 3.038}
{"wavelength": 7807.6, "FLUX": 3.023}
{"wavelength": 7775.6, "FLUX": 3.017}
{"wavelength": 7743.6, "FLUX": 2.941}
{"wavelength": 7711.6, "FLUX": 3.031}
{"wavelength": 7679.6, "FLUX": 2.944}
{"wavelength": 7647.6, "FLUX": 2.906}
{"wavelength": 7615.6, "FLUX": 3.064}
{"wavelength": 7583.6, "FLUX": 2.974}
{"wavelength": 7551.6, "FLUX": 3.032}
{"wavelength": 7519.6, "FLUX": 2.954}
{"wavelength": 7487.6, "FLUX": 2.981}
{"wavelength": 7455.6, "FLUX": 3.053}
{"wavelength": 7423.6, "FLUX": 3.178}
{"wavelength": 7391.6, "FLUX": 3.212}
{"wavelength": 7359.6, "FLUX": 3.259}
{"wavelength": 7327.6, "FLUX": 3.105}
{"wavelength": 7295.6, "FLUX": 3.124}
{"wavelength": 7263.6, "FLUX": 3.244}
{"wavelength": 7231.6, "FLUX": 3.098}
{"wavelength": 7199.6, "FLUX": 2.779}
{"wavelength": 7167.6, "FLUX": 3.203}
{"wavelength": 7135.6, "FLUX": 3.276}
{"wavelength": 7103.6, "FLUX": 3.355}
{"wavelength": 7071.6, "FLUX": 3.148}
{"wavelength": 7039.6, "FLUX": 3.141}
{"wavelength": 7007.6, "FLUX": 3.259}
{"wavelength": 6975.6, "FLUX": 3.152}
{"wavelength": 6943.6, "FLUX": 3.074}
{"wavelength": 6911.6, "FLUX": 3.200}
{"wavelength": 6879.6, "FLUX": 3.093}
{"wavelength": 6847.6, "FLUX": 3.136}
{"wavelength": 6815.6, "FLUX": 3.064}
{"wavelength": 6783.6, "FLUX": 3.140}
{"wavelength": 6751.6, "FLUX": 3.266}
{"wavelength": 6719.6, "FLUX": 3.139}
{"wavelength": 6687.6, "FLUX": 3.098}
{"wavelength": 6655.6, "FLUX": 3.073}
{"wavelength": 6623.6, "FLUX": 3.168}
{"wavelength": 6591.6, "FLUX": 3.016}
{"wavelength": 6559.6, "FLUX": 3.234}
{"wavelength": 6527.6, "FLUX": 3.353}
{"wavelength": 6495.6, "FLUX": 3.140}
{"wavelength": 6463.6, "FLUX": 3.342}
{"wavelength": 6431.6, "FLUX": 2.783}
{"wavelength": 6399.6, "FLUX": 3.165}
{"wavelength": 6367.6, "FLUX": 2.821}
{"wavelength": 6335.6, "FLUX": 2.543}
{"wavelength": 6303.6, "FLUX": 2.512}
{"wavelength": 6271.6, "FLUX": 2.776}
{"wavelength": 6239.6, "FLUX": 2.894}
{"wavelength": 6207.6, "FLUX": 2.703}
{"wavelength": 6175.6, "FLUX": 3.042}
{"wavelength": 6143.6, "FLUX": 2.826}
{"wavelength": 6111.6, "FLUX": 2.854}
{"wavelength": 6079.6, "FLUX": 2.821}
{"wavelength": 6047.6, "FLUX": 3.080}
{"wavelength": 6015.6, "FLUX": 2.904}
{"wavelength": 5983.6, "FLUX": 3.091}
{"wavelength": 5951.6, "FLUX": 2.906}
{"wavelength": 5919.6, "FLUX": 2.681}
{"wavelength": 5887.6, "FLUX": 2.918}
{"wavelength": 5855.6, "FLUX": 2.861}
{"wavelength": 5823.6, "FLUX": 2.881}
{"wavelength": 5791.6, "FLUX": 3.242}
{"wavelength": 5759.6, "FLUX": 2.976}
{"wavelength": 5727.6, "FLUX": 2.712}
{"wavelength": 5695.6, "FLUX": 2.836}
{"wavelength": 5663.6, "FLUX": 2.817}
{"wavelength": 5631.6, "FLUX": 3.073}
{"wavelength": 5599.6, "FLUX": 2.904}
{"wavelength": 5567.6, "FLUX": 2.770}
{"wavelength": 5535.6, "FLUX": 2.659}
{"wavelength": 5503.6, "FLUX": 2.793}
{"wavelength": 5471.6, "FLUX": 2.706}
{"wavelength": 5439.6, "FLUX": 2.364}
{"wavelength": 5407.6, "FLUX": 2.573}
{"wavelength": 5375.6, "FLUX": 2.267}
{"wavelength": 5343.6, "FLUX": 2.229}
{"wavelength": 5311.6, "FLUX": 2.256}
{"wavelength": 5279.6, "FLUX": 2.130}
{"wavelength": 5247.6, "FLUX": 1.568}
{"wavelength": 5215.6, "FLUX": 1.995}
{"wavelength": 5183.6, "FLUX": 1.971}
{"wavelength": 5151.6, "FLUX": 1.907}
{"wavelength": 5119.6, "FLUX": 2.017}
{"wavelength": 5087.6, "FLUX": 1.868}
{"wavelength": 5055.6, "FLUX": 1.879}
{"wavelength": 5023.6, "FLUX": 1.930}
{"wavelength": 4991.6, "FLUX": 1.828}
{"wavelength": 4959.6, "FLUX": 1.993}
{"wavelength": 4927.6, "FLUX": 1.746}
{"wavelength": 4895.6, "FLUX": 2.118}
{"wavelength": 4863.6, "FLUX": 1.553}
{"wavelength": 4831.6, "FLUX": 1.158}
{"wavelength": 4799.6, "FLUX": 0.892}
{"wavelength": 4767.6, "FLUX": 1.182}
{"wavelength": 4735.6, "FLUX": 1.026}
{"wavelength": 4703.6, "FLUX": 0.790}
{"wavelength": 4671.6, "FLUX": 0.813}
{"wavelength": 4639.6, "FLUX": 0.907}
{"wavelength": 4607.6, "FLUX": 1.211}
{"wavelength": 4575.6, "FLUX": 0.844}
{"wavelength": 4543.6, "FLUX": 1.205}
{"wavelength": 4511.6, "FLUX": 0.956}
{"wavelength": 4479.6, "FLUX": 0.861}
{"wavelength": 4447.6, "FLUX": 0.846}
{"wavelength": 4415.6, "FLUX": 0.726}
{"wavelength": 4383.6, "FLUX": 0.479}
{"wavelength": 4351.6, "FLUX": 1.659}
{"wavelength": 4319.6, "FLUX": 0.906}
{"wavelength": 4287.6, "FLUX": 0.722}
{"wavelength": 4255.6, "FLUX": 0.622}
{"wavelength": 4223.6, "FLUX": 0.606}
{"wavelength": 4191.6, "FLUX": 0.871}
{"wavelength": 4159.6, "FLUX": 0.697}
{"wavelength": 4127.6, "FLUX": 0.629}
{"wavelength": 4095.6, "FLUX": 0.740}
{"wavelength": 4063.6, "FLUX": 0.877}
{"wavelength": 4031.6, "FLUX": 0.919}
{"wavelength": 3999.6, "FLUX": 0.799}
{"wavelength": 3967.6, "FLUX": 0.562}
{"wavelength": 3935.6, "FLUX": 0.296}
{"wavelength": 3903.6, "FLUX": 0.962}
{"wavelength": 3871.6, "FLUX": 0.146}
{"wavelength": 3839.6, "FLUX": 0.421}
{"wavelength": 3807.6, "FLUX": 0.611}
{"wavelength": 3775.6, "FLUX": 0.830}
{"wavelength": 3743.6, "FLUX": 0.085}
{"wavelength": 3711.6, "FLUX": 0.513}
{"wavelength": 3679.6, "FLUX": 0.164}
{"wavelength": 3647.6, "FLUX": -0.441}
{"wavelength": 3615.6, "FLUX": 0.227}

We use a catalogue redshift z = 0.22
